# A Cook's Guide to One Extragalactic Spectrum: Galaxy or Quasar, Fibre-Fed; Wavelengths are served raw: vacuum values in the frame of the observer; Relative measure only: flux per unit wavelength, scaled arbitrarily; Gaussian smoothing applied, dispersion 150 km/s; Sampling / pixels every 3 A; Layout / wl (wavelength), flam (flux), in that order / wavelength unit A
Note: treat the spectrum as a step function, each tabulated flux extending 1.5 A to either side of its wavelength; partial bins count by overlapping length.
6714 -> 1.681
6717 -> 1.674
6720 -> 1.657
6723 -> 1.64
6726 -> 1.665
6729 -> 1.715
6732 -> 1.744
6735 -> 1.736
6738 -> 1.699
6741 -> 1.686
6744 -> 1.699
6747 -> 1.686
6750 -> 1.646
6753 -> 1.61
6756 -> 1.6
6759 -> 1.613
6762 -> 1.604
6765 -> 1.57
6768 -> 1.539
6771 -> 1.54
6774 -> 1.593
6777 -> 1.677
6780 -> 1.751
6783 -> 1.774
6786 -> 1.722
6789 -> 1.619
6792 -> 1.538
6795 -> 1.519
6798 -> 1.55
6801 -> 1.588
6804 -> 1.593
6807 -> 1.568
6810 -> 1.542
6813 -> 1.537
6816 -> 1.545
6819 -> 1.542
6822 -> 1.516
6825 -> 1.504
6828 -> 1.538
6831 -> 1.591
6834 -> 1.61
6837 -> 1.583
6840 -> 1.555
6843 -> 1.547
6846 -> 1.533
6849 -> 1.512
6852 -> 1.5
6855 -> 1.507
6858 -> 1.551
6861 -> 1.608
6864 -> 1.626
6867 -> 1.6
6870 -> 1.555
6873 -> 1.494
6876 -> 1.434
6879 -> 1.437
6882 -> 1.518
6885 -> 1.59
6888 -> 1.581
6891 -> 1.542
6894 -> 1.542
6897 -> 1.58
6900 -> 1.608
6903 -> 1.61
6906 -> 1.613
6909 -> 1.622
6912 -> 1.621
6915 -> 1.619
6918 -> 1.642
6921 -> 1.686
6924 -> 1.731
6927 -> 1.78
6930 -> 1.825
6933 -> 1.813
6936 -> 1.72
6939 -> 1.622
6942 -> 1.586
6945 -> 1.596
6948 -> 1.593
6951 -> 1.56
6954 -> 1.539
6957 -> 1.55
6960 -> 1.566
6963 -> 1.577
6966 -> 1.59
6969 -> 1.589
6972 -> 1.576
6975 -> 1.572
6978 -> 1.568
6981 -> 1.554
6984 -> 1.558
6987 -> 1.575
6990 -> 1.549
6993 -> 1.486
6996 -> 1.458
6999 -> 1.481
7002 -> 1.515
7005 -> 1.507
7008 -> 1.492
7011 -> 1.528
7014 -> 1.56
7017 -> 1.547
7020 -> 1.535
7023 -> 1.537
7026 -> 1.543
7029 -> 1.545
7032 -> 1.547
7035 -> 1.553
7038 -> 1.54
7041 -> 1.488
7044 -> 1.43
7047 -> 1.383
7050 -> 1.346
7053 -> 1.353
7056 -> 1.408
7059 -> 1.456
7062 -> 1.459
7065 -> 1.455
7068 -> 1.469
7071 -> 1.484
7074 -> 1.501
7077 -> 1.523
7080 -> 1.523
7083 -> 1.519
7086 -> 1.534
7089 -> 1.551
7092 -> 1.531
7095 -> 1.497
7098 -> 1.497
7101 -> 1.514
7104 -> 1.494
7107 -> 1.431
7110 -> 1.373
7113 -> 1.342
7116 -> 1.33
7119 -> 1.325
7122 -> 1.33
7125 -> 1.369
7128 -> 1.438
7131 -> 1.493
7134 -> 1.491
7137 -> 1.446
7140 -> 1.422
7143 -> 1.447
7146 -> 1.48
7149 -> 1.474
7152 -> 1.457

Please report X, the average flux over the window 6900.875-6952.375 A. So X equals 1.66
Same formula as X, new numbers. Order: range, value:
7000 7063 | 1.49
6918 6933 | 1.75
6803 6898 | 1.55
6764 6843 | 1.58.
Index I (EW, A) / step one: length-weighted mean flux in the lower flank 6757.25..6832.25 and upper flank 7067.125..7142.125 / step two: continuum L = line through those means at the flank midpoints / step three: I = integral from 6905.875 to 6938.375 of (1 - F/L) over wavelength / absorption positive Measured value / -3.5 A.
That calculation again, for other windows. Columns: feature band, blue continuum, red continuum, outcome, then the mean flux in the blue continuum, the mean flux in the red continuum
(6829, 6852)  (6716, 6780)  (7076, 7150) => 0.6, 1.65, 1.45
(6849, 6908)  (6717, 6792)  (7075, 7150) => 1.3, 1.66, 1.46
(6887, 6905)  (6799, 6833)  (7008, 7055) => -0.6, 1.55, 1.49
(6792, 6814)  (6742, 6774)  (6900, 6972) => 0.8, 1.61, 1.64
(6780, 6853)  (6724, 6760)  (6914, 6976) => 3.9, 1.68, 1.64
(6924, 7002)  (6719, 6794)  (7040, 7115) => -3.4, 1.65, 1.46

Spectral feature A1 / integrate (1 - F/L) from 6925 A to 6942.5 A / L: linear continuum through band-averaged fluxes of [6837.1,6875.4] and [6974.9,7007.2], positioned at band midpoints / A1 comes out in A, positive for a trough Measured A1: -2.24 A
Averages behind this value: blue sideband 1.55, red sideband 1.53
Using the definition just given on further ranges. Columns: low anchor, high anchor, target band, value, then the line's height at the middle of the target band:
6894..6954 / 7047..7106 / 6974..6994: 0.4 A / 1.58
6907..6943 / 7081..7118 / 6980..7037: 1.9 A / 1.58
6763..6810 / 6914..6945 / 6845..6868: 1.4 A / 1.65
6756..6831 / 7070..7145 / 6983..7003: -0.2 A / 1.5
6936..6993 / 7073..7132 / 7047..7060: 1.0 A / 1.5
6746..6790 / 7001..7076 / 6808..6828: 0.9 A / 1.61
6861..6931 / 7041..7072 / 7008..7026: -0.8 A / 1.47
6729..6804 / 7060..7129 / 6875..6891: 0.6 A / 1.57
